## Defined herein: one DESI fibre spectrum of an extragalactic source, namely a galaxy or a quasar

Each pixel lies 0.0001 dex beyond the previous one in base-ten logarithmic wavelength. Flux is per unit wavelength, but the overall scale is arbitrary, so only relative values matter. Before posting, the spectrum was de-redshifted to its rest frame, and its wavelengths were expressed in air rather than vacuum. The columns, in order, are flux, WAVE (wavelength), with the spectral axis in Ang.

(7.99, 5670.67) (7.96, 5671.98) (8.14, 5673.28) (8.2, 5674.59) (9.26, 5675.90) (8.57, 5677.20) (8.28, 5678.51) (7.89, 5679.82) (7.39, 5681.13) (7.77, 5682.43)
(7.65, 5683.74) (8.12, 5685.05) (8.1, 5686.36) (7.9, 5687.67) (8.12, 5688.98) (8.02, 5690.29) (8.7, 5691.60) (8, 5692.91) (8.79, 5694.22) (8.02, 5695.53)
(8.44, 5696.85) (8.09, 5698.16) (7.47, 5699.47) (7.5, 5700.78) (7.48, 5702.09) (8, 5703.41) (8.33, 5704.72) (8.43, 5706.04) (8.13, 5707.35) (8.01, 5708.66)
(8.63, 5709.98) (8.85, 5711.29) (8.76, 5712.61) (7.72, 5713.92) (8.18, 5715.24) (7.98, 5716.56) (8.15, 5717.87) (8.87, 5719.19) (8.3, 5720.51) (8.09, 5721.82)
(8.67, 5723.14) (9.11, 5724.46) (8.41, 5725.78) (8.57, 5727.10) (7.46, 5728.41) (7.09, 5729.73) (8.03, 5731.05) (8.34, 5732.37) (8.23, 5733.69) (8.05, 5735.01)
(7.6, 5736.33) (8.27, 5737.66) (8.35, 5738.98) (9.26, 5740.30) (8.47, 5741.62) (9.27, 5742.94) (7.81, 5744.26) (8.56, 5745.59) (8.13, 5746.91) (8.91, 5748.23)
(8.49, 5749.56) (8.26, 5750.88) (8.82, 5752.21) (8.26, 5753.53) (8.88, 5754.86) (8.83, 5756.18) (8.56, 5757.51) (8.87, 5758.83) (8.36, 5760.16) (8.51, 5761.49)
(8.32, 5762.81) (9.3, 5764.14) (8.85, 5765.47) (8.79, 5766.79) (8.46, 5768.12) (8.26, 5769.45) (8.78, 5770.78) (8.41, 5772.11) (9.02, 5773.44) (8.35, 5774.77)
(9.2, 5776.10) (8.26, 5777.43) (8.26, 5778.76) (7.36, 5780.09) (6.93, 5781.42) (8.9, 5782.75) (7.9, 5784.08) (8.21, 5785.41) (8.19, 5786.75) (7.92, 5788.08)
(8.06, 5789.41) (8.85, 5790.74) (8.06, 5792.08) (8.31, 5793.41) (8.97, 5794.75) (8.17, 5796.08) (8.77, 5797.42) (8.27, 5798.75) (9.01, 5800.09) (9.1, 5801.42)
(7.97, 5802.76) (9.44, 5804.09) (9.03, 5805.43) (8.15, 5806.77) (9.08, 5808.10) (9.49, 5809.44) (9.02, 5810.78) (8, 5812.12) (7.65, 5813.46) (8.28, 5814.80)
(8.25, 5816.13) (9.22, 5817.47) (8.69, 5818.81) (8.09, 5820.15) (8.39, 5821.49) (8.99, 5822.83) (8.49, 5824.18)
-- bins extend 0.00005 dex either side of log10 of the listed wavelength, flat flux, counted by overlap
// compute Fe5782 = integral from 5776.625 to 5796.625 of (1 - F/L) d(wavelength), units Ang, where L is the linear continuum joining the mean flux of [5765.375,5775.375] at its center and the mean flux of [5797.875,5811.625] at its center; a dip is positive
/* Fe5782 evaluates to 1.27 Ang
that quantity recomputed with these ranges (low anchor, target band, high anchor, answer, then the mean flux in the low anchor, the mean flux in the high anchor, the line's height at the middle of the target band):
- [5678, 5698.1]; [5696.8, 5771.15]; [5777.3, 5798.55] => -2.1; 8.08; 8.2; 8.13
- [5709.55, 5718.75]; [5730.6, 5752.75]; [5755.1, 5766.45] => 0.4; 8.33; 8.72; 8.56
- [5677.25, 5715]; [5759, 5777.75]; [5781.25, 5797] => -1.0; 8.1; 8.25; 8.22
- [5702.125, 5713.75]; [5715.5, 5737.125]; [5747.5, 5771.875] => 0.6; 8.31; 8.63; 8.43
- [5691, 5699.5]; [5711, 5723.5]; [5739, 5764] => 0.1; 8.27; 8.6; 8.4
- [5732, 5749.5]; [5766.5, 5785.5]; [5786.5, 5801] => 0.2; 8.41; 8.44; 8.43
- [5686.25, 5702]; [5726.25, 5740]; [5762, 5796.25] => 0.3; 8.08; 8.39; 8.22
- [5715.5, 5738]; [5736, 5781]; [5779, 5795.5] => -2.0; 8.19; 8.14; 8.16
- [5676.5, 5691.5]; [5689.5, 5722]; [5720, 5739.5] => -0.4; 8.02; 8.17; 8.09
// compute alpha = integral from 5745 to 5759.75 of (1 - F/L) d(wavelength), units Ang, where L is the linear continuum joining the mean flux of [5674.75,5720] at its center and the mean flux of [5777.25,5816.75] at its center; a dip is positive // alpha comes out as -0.5 Ang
